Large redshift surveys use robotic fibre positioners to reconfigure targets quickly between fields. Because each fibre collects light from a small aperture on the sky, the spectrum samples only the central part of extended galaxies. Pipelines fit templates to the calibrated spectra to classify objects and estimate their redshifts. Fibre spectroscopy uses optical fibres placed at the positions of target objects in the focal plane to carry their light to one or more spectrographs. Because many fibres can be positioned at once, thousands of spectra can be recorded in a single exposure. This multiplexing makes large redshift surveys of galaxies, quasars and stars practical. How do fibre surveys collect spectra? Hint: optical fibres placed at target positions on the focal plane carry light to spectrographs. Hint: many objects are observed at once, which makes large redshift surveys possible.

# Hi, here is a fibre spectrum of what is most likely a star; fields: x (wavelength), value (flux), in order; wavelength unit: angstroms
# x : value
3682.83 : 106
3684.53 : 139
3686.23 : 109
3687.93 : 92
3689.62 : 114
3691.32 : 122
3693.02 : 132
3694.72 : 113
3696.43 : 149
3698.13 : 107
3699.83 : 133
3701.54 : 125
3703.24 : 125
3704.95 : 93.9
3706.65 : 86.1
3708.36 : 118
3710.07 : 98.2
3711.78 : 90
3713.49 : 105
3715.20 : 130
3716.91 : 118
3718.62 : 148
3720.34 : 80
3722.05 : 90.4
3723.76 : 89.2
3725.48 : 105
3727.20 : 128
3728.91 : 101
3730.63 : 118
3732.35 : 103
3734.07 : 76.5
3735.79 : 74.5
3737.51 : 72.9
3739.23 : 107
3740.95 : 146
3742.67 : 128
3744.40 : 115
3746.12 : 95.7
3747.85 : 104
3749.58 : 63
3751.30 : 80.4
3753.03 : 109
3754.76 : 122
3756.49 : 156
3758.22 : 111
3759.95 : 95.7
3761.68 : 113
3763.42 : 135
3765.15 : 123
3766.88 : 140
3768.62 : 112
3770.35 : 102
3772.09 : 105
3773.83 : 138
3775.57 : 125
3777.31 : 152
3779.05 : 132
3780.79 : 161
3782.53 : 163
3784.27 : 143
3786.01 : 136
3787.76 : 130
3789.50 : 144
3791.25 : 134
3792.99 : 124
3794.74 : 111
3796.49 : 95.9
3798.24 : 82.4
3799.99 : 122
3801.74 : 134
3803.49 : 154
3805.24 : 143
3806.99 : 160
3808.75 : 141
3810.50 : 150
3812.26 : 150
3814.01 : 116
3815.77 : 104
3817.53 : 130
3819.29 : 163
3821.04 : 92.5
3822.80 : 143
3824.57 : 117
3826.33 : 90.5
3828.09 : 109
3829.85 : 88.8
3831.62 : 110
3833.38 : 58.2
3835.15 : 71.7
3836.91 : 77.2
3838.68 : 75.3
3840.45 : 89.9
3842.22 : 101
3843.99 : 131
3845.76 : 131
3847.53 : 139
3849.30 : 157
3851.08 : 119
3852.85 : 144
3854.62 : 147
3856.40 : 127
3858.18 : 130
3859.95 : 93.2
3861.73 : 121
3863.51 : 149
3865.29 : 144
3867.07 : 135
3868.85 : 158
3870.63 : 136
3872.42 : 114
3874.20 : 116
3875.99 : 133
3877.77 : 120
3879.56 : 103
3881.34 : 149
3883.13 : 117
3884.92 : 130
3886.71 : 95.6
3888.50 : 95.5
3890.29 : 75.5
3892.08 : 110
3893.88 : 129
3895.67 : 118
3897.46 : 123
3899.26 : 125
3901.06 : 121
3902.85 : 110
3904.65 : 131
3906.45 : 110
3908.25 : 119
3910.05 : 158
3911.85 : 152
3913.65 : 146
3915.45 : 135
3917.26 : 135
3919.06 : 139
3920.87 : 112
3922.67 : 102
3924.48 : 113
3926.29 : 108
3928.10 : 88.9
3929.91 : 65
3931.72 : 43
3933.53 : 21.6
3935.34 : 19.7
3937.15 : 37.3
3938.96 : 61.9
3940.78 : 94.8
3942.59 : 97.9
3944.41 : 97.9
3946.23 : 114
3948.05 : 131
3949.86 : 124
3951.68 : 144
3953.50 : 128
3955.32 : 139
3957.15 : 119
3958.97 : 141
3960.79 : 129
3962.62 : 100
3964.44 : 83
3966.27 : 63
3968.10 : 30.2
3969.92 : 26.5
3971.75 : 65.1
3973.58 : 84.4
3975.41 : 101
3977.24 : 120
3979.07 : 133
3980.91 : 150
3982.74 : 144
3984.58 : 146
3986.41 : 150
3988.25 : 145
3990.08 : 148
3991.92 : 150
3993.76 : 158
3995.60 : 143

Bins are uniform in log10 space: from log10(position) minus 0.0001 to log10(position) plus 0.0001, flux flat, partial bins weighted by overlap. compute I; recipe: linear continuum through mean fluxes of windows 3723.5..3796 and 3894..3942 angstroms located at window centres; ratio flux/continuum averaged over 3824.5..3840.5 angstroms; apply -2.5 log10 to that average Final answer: 0.26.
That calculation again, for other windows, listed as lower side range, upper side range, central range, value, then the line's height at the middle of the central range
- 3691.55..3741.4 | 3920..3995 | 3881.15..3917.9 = -0.17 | 105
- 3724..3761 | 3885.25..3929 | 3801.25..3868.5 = -0.09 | 113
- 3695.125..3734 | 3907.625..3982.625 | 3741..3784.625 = -0.12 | 109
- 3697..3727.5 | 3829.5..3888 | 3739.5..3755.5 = 0.05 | 112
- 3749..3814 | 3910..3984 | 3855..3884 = -0.13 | 114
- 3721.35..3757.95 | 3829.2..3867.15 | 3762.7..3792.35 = -0.23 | 108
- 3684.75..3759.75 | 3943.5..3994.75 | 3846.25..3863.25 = -0.16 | 113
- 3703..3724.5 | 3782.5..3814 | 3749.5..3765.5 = 0.06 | 120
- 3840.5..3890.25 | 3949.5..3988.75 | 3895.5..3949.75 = 0.14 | 118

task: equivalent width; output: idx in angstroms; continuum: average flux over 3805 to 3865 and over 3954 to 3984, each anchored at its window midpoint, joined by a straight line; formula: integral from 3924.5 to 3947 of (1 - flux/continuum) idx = 7.3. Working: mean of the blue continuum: 120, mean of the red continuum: 103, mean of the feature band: 72.2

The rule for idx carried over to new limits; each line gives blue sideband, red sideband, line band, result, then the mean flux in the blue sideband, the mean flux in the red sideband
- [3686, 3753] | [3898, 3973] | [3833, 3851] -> -0.2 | 107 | 102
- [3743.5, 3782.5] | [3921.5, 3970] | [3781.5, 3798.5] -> -2.0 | 119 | 91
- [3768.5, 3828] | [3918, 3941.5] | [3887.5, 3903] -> -3.6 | 129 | 77.6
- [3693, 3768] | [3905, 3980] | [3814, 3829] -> -1.7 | 110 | 101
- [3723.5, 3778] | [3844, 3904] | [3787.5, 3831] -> -2.8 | 111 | 125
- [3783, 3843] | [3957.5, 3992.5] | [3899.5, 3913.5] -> -1.9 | 118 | 111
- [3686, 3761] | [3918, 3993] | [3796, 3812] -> -3.9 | 109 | 103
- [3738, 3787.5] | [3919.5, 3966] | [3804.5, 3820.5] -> -3.3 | 122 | 96.6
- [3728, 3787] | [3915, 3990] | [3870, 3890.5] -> -1.7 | 117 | 102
